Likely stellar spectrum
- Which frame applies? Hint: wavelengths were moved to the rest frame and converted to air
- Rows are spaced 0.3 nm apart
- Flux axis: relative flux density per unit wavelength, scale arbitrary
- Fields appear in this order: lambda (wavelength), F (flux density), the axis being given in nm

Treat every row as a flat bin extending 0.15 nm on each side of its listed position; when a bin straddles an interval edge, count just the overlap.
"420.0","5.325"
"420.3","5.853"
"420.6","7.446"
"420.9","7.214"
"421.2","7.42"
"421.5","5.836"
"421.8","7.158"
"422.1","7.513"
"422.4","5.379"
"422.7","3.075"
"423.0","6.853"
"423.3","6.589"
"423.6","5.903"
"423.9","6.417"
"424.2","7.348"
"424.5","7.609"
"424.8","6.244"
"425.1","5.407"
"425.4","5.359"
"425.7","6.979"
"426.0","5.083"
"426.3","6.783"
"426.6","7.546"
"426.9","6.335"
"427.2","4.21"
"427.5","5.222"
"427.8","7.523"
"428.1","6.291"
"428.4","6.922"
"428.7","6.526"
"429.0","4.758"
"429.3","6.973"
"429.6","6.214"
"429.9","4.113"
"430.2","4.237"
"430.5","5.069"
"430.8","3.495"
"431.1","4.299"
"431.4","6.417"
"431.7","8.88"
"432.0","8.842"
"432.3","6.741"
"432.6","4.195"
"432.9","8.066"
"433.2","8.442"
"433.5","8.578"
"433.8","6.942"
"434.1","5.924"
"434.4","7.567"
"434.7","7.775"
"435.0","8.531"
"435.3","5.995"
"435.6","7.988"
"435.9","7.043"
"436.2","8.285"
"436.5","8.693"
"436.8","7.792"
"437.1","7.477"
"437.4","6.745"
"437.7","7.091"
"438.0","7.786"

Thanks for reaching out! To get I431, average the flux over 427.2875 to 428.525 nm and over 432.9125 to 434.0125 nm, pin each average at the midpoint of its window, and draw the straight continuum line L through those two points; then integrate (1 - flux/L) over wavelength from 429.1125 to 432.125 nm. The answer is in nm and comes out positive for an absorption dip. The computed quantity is 0.55 nm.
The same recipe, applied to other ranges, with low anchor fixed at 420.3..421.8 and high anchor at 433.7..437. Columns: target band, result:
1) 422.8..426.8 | 0.353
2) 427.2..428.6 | 0.183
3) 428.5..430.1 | 0.339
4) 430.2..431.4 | 0.454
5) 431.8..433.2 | 0.037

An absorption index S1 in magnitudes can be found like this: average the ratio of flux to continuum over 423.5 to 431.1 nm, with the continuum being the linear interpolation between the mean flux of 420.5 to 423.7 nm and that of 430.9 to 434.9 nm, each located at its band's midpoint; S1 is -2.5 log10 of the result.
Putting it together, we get 0.14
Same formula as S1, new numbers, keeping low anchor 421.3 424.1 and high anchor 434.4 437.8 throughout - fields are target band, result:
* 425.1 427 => 0.04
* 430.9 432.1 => 0.03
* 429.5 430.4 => 0.40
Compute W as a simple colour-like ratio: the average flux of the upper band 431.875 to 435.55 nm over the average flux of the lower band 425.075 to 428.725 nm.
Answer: 1.18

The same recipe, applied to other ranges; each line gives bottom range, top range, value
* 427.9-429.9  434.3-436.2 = 1.23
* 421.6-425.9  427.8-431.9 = 0.93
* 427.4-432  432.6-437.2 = 1.28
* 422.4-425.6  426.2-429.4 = 1.03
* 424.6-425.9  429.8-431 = 0.70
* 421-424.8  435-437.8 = 1.17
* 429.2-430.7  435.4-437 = 1.51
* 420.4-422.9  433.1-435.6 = 1.17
